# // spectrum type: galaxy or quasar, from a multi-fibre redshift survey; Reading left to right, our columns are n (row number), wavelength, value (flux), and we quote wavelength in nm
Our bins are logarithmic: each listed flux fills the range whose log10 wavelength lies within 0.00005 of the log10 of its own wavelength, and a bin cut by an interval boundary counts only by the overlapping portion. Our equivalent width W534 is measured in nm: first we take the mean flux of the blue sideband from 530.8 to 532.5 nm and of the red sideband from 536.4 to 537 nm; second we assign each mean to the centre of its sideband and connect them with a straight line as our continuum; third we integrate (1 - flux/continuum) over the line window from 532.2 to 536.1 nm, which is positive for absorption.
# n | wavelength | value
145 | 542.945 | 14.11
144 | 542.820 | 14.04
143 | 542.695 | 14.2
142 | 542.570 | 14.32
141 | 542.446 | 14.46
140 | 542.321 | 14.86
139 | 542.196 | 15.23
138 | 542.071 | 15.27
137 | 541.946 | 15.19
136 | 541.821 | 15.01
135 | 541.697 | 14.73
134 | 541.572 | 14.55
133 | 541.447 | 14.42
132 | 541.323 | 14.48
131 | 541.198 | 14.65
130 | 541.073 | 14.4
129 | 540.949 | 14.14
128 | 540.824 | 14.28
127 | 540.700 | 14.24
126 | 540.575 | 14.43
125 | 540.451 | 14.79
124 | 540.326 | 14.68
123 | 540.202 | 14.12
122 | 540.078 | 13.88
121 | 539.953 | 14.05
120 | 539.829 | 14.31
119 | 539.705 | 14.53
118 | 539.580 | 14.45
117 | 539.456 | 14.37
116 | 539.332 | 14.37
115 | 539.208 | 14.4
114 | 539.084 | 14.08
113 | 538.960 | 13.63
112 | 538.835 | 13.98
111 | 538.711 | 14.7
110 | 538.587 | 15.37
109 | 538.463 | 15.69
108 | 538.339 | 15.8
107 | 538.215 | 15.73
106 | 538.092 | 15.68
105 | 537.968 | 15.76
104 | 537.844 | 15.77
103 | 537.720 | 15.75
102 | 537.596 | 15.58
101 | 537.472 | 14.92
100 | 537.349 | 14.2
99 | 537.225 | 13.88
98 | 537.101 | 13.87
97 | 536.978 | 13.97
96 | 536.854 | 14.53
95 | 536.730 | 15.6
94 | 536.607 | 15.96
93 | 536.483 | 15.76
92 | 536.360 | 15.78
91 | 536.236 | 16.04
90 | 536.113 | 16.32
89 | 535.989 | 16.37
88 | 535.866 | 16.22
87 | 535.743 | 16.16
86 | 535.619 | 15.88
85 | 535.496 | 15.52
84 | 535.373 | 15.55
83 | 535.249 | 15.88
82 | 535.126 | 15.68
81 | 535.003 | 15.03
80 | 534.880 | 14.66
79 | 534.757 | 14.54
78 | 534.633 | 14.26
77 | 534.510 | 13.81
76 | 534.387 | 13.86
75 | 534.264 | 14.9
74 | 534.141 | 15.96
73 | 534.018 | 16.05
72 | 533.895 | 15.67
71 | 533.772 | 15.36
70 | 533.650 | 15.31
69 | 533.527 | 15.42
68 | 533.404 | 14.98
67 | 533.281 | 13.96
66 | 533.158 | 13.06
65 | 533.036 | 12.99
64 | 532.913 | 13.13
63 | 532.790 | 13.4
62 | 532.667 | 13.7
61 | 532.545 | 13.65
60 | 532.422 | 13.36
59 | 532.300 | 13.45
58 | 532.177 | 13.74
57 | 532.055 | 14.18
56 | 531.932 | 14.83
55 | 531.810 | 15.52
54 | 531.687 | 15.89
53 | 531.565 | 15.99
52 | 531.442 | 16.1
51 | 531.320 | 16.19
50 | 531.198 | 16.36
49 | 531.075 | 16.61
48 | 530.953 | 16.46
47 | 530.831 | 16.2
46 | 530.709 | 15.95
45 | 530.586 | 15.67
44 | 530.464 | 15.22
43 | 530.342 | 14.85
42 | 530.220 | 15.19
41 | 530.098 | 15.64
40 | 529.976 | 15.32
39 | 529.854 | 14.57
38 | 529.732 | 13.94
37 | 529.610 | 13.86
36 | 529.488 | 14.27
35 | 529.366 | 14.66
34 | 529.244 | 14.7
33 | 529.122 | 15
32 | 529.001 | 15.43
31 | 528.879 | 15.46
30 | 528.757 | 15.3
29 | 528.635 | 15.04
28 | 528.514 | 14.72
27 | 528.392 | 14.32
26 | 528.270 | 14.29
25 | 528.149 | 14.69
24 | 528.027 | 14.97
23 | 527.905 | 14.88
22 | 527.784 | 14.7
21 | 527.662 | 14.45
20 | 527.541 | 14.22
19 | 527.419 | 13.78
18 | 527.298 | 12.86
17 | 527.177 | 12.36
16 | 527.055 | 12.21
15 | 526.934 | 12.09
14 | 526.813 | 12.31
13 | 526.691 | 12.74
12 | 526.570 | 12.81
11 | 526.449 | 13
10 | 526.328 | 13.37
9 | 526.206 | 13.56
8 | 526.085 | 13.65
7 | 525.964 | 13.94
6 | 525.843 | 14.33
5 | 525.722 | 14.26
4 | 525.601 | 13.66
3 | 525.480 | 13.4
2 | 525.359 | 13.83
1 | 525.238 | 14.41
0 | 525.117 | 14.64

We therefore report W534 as 0.13 nm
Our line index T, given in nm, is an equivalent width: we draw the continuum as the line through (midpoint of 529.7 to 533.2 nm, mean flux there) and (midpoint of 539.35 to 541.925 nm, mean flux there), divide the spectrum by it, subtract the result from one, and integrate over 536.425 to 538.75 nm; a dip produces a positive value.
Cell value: -0.10 nm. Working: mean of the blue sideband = 14.9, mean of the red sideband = 14.4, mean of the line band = 15.2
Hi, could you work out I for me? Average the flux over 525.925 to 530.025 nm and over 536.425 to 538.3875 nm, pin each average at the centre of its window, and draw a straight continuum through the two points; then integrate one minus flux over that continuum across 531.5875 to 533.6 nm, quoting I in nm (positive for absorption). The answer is 0.06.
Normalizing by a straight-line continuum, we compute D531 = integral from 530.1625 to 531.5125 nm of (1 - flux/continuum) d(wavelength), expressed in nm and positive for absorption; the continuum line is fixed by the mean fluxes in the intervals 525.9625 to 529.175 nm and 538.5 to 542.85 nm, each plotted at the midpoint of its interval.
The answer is -0.17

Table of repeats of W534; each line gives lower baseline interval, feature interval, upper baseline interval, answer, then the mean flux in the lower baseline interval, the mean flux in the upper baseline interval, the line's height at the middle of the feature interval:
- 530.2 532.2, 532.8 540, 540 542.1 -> 0.033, 15.6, 14.5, 15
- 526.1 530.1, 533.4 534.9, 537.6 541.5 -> -0.062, 14.1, 14.7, 14.4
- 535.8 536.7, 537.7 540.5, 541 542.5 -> 0.115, 16.1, 14.8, 15.4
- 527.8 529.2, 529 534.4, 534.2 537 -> 0.070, 14.9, 15.3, 15.1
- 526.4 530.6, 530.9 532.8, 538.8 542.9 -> -0.091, 14.3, 14.4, 14.3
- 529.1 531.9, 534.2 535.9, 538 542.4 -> -0.009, 15.4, 14.6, 15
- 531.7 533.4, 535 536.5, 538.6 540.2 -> -0.197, 13.9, 14.3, 14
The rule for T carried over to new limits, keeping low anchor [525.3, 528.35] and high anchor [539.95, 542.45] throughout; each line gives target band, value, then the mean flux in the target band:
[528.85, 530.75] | -0.16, 15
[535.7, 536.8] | -0.14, 16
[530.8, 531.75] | -0.16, 16.2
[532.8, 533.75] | -0.01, 14.1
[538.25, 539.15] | -0.02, 14.8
